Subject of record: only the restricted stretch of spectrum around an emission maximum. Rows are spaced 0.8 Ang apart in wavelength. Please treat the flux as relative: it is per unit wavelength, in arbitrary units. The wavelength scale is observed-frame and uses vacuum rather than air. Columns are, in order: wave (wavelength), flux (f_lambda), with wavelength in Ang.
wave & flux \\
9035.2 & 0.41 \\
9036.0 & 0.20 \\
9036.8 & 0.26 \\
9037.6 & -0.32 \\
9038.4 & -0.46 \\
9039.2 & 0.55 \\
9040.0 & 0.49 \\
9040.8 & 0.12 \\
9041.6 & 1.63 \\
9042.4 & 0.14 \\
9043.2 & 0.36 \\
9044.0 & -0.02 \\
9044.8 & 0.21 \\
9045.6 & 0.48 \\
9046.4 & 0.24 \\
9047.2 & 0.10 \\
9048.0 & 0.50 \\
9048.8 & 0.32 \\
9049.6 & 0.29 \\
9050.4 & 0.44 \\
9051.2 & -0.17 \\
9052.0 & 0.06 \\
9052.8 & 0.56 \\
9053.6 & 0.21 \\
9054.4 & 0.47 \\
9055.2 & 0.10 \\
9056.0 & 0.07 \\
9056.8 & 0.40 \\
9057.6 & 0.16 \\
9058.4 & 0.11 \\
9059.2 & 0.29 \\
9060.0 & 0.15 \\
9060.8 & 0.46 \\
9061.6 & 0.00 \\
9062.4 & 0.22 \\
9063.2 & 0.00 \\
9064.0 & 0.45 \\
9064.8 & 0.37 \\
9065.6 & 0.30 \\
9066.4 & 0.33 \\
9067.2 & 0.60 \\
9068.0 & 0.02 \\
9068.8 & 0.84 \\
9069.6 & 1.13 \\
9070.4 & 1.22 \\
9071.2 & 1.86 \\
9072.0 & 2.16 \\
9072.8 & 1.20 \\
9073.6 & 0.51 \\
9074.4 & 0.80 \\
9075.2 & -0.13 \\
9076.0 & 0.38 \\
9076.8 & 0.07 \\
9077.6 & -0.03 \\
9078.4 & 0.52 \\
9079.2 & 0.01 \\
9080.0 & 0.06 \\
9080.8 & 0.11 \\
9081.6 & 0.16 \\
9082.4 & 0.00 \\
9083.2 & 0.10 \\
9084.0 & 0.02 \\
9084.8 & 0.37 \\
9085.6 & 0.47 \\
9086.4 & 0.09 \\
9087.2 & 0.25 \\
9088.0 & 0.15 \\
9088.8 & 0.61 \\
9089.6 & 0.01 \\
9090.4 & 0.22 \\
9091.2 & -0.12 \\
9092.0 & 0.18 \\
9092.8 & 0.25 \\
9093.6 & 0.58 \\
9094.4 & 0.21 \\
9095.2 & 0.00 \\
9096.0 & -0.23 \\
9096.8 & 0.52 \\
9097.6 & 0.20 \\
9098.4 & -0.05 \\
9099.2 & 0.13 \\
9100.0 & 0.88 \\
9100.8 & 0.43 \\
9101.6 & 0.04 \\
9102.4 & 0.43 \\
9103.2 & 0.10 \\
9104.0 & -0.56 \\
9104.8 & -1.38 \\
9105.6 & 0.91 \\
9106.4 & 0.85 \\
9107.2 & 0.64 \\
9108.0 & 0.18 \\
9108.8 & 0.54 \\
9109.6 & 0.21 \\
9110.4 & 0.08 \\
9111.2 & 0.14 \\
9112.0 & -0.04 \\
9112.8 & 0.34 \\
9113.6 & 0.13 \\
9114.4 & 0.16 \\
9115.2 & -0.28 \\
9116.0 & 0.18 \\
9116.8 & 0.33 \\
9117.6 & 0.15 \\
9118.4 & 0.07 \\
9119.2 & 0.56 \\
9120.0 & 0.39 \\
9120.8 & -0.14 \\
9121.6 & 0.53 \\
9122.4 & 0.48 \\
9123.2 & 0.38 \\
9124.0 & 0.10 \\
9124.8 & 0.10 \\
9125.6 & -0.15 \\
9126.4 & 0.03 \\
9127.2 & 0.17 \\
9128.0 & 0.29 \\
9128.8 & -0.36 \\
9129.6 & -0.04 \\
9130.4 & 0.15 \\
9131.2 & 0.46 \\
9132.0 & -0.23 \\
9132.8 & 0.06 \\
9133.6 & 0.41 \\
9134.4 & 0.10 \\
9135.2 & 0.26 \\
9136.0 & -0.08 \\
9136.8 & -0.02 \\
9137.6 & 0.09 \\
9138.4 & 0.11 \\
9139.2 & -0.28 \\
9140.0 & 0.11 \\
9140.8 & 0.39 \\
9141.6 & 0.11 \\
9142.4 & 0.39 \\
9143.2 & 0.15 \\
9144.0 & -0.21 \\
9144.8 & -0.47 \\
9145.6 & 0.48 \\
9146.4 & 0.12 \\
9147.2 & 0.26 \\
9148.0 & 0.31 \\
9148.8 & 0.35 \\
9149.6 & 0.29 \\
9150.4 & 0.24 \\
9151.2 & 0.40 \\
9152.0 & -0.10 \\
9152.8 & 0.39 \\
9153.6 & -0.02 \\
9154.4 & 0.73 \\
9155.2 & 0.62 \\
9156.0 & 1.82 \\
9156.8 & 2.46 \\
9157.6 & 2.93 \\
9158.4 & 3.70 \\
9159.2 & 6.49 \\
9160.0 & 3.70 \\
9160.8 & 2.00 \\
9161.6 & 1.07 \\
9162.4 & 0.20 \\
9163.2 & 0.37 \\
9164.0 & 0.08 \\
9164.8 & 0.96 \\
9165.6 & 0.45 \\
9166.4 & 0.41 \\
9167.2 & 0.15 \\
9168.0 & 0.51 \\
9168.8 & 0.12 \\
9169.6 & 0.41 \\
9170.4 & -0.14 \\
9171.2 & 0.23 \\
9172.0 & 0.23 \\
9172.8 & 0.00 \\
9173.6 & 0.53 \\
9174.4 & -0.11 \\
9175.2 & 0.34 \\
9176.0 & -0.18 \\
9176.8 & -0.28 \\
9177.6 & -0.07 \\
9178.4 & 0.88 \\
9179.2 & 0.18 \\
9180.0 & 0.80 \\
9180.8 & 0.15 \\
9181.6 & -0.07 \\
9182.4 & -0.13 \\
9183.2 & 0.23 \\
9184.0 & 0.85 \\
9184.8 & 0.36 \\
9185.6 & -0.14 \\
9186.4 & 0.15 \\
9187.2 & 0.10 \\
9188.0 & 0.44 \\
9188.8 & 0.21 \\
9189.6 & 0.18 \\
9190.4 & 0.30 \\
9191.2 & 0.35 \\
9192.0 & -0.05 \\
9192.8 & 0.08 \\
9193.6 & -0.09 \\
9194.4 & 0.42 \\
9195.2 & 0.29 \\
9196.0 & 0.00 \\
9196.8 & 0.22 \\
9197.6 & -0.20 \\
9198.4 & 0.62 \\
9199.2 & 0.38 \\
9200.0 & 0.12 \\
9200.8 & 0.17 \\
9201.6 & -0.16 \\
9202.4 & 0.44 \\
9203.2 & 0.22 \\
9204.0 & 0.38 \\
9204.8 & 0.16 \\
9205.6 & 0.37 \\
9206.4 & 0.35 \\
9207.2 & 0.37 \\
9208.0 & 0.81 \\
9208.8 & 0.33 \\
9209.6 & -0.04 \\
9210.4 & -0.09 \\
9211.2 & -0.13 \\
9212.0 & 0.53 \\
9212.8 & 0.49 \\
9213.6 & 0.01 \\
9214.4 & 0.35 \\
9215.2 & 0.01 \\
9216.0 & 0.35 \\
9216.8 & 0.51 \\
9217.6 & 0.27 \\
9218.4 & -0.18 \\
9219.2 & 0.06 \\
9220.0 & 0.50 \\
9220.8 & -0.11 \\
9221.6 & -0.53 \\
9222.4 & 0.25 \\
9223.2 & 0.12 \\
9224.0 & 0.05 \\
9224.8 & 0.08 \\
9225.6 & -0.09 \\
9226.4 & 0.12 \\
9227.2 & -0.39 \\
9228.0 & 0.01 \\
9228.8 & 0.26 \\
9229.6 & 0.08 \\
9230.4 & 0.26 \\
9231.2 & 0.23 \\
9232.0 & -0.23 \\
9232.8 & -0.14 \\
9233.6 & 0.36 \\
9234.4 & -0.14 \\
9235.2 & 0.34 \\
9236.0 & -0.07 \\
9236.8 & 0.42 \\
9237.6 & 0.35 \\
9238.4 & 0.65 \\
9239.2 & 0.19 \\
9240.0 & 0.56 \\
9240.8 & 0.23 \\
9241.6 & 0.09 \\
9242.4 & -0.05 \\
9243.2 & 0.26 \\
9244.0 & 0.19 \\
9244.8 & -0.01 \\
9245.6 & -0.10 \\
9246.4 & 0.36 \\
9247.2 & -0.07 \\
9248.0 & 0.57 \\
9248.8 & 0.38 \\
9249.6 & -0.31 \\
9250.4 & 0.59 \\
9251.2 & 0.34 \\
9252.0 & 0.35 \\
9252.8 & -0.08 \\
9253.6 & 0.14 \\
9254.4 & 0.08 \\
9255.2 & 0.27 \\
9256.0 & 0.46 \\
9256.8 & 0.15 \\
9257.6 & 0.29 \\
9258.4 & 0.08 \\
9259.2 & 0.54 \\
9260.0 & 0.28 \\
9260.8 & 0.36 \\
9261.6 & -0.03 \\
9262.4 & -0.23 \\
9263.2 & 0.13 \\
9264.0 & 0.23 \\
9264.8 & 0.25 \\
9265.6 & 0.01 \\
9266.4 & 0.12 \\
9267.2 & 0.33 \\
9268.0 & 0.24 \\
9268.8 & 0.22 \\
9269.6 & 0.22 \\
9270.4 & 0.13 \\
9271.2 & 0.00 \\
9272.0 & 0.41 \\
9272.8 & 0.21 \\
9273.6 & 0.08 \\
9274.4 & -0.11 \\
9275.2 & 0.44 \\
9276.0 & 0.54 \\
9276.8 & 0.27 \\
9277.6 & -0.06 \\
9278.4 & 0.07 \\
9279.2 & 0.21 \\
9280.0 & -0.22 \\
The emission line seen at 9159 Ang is [O III] 5007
